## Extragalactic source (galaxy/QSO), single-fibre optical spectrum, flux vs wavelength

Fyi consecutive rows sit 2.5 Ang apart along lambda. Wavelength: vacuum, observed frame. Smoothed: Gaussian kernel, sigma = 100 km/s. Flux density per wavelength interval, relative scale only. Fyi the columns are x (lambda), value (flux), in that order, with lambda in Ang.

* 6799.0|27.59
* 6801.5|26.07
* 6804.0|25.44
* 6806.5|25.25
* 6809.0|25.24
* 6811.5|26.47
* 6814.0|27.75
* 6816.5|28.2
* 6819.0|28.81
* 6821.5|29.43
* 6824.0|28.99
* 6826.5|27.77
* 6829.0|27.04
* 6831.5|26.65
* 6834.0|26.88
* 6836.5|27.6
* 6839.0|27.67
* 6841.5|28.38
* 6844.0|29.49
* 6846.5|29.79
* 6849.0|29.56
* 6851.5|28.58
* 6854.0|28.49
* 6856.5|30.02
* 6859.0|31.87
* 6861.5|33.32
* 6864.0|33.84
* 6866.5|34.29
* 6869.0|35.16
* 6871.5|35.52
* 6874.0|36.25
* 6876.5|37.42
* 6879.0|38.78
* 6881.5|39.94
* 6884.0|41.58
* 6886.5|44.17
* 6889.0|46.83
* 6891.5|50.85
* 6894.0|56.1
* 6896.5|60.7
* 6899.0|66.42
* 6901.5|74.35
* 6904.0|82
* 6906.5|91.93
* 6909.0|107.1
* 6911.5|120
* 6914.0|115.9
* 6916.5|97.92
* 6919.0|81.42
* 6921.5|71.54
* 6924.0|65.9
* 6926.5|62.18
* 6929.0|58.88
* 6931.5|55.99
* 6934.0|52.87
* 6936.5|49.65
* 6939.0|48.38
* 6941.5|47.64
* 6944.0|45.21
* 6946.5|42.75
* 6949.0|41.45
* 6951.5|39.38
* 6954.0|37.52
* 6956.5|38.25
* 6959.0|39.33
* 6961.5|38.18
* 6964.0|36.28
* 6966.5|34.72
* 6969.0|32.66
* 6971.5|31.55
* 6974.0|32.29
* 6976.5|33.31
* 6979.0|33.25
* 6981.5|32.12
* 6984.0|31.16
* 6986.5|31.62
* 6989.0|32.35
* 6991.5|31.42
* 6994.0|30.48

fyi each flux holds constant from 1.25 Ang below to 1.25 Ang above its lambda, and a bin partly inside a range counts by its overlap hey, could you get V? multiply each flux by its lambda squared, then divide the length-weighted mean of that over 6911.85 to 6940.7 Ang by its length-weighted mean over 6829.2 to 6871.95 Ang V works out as 2.38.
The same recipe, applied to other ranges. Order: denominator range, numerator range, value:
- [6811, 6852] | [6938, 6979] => 1.41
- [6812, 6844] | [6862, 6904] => 1.70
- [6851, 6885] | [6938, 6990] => 1.10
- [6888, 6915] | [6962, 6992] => 0.42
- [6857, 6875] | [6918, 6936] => 1.89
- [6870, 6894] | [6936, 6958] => 1.05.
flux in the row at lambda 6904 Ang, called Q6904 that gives 82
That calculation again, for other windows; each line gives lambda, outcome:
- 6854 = 28.49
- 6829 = 27.04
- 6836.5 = 27.6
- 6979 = 33.25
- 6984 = 31.16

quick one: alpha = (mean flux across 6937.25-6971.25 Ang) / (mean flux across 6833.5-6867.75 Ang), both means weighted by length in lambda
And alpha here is 1.3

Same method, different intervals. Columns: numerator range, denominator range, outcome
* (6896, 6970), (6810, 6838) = 2.21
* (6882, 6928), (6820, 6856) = 2.60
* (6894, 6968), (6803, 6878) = 2.08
